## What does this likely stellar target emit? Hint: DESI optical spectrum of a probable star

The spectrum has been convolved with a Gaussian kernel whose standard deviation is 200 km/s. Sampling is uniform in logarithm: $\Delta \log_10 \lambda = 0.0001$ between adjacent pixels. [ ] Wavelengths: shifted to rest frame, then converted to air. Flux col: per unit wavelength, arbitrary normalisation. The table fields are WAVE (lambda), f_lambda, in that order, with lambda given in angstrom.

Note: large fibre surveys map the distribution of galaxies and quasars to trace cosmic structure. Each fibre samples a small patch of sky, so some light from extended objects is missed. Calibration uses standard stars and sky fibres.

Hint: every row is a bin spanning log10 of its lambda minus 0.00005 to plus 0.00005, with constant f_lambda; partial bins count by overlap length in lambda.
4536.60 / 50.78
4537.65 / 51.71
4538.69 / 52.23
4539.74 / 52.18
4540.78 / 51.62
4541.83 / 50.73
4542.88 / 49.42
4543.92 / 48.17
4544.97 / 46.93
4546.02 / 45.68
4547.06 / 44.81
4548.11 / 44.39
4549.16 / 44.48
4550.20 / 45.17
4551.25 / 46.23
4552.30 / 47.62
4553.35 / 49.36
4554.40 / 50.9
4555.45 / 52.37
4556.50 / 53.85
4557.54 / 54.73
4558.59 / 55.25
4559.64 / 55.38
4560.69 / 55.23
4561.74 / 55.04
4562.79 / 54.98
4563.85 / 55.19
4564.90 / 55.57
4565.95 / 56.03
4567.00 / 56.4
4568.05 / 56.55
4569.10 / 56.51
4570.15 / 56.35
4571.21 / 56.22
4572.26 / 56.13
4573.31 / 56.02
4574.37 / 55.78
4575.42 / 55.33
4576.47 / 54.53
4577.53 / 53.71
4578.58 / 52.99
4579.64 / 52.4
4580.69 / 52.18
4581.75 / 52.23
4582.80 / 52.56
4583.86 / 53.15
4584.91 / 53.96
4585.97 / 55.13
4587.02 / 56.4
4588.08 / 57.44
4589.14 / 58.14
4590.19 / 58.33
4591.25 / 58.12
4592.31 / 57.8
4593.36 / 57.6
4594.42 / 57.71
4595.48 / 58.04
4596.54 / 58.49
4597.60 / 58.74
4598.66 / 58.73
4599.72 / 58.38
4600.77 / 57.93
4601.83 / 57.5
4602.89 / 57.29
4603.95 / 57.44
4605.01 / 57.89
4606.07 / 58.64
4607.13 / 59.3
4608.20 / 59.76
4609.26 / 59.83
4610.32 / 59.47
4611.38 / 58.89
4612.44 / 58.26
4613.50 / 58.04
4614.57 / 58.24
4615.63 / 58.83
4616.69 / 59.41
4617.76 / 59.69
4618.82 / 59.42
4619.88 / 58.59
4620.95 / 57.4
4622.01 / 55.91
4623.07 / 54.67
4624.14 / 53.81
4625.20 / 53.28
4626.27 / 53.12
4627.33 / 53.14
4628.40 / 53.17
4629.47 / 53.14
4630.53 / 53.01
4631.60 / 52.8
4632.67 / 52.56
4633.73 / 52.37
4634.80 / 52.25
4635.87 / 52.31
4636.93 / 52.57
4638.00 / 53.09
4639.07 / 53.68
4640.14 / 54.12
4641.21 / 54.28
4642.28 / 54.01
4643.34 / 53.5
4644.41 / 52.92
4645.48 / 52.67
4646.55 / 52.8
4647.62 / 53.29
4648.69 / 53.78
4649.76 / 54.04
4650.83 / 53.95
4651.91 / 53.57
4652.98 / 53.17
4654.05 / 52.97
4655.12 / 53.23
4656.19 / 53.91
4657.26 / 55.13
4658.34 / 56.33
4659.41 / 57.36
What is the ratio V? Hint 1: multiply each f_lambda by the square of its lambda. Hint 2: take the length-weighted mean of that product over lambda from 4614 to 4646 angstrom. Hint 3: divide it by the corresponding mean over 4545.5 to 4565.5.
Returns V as 1.1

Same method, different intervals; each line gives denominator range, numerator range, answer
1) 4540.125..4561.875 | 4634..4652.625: 1.11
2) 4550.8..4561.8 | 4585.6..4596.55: 1.12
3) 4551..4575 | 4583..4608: 1.07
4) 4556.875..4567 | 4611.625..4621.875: 1.08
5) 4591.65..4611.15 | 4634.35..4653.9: 0.93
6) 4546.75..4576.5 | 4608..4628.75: 1.10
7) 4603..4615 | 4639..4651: 0.93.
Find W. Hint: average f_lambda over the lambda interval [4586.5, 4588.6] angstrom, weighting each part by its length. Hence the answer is 56.8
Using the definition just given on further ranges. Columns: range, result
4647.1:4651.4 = 53.7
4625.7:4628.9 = 53.1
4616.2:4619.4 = 59.5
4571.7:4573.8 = 56.2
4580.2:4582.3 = 52.2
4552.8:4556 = 50.8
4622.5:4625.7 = 54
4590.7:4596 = 57.8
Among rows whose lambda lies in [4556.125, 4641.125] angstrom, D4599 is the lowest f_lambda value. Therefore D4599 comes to 52.18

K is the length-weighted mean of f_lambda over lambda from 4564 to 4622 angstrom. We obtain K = 56.9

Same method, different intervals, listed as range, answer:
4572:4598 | 55.7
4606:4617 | 59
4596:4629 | 57.5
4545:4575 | 52.5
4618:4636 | 54.3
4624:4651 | 53.2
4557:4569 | 55.6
